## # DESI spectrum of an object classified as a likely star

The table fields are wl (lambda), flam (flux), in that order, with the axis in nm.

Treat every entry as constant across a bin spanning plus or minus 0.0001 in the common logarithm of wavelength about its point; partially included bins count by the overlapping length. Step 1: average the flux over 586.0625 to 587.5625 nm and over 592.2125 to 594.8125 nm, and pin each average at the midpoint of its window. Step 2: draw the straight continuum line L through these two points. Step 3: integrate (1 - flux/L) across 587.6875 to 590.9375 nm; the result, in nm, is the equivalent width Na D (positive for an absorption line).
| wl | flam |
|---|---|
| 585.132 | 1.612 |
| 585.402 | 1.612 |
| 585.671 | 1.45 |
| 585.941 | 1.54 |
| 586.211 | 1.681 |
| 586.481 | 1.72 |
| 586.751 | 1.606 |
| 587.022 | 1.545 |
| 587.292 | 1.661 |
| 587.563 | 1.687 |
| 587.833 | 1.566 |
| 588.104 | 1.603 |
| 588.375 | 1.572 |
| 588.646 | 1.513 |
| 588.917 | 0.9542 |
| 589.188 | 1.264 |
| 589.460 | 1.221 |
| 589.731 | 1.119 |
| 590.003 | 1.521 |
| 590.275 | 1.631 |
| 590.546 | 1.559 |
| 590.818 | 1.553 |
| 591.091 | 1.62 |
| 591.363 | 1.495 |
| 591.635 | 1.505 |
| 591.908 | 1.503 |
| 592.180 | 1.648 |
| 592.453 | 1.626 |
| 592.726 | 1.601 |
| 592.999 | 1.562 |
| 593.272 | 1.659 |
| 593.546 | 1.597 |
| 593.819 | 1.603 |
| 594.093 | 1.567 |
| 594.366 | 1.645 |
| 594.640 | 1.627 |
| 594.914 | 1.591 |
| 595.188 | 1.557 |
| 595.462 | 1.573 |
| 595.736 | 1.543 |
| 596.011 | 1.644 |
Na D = 0.42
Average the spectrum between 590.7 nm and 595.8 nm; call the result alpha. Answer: 1.58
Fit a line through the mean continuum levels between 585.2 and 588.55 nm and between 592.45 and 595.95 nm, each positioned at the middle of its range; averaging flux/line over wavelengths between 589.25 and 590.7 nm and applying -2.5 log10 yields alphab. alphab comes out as 0.14 mag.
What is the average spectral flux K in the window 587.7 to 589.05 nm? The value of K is 1.44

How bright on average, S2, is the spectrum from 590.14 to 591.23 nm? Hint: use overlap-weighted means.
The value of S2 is 1.59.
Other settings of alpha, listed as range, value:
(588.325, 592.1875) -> 1.44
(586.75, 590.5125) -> 1.46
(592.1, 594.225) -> 1.61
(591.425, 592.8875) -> 1.57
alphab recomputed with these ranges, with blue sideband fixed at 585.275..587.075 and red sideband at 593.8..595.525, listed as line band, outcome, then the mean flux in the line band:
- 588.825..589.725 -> 0.35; 1.15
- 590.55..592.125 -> 0.04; 1.54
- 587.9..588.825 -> 0.04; 1.53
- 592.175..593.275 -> -0.01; 1.61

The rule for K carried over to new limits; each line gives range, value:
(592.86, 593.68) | 1.6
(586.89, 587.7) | 1.63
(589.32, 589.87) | 1.17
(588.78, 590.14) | 1.22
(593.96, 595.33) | 1.6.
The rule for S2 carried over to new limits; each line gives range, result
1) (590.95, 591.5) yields 1.56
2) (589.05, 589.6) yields 1.24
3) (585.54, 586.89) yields 1.6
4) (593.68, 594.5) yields 1.61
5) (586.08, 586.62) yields 1.7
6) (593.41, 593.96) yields 1.6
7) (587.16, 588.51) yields 1.62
